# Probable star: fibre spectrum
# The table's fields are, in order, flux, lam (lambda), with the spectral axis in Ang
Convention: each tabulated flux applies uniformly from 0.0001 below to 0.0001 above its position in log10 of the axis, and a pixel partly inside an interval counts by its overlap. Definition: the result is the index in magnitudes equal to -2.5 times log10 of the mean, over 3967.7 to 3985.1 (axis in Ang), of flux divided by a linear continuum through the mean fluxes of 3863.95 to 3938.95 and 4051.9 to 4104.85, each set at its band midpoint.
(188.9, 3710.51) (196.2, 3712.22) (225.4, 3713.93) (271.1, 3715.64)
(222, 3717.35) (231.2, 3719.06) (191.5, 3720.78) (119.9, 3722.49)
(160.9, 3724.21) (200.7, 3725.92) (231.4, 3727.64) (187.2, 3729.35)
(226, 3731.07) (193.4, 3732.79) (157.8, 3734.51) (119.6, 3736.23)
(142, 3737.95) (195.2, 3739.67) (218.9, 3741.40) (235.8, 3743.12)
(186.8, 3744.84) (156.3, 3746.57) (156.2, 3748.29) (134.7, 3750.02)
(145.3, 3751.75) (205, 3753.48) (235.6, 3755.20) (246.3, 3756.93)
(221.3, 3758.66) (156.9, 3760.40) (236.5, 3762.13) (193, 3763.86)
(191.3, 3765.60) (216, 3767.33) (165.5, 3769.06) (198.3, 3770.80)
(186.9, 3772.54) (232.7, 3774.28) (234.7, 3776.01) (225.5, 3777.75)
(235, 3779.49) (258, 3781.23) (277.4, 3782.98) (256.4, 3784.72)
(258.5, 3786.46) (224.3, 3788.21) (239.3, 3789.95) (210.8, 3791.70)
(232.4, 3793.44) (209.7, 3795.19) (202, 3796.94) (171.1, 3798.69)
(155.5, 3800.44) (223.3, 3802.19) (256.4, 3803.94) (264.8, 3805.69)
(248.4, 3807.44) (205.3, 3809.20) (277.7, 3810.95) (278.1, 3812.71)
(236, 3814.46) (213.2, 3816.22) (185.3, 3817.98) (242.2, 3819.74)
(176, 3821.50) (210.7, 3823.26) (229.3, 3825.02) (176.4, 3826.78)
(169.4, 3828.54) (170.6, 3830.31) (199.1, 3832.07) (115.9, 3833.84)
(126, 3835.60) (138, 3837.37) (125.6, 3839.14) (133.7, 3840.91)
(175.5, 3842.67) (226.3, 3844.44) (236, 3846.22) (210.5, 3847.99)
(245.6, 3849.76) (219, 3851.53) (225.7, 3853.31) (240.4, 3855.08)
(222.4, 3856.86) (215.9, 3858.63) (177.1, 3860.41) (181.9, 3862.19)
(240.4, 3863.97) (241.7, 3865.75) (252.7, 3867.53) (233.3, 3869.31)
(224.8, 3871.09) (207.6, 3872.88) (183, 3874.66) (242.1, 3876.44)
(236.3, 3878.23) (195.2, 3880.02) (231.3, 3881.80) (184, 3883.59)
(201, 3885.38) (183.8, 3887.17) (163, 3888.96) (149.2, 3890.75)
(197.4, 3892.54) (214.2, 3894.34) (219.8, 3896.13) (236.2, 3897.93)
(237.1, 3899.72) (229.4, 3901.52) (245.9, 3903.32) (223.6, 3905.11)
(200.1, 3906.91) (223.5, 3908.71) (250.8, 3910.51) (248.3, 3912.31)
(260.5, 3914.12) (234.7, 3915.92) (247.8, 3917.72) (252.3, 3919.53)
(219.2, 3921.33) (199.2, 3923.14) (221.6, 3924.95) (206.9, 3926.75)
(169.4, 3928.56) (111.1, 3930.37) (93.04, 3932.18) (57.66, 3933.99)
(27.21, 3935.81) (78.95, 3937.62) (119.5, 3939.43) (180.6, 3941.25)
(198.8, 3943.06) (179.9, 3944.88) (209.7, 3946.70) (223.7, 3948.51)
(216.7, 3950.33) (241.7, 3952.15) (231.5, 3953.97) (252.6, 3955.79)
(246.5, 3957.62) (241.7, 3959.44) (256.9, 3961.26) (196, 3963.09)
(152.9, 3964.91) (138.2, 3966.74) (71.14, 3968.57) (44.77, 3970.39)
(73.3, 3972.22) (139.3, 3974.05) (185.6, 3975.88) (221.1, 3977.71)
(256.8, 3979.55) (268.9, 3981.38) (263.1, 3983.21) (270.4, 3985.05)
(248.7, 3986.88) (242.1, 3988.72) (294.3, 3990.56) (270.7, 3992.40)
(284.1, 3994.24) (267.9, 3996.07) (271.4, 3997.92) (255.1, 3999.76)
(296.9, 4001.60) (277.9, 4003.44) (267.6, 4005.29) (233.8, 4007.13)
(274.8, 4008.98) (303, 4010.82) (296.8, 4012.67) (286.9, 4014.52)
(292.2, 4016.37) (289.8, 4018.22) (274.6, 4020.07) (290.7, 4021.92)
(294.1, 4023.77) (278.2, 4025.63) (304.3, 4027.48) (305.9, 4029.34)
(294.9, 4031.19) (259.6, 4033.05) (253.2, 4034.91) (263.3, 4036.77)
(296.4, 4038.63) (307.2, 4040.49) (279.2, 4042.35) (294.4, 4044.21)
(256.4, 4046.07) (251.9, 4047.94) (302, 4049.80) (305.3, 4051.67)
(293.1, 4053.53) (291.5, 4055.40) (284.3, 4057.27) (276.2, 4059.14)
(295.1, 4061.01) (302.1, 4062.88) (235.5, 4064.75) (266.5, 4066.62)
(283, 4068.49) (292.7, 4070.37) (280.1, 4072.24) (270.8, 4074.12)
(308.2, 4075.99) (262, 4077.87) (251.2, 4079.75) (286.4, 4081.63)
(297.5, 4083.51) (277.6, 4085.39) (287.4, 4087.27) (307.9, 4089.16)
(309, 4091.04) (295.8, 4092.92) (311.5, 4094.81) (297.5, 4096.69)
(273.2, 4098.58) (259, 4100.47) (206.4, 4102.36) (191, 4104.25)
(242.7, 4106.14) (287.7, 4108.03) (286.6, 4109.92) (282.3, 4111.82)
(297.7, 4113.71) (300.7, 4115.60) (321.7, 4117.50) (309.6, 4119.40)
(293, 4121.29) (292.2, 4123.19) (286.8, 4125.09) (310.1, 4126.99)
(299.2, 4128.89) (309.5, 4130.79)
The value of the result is 0.32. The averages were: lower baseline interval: 201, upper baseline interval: 279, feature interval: 175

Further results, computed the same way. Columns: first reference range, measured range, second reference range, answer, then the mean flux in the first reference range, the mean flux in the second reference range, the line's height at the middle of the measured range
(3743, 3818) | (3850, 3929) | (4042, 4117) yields 0.10 mag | 216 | 280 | 239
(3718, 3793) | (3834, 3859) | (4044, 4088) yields 0.17 mag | 203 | 281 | 226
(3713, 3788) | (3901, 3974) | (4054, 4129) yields 0.30 mag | 203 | 283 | 247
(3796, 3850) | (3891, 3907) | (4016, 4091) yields 0.03 mag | 200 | 284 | 228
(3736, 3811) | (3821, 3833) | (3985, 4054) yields 0.18 mag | 210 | 280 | 225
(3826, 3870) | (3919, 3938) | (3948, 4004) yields 0.39 mag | 196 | 222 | 213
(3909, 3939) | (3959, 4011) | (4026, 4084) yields 0.02 mag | 180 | 282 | 227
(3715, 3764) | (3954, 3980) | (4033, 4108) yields 0.38 mag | 192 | 278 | 251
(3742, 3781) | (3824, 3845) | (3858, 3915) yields 0.26 mag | 201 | 217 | 210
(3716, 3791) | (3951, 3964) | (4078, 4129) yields 0.05 mag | 203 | 283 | 250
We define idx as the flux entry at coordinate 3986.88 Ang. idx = 248.7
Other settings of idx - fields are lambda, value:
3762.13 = 236.5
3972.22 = 73.3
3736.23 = 119.6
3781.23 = 258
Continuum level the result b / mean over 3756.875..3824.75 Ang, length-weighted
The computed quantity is 222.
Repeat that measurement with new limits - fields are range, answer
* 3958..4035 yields 245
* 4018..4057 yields 285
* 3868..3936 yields 204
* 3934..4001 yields 202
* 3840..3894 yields 209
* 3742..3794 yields 212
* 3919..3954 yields 170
